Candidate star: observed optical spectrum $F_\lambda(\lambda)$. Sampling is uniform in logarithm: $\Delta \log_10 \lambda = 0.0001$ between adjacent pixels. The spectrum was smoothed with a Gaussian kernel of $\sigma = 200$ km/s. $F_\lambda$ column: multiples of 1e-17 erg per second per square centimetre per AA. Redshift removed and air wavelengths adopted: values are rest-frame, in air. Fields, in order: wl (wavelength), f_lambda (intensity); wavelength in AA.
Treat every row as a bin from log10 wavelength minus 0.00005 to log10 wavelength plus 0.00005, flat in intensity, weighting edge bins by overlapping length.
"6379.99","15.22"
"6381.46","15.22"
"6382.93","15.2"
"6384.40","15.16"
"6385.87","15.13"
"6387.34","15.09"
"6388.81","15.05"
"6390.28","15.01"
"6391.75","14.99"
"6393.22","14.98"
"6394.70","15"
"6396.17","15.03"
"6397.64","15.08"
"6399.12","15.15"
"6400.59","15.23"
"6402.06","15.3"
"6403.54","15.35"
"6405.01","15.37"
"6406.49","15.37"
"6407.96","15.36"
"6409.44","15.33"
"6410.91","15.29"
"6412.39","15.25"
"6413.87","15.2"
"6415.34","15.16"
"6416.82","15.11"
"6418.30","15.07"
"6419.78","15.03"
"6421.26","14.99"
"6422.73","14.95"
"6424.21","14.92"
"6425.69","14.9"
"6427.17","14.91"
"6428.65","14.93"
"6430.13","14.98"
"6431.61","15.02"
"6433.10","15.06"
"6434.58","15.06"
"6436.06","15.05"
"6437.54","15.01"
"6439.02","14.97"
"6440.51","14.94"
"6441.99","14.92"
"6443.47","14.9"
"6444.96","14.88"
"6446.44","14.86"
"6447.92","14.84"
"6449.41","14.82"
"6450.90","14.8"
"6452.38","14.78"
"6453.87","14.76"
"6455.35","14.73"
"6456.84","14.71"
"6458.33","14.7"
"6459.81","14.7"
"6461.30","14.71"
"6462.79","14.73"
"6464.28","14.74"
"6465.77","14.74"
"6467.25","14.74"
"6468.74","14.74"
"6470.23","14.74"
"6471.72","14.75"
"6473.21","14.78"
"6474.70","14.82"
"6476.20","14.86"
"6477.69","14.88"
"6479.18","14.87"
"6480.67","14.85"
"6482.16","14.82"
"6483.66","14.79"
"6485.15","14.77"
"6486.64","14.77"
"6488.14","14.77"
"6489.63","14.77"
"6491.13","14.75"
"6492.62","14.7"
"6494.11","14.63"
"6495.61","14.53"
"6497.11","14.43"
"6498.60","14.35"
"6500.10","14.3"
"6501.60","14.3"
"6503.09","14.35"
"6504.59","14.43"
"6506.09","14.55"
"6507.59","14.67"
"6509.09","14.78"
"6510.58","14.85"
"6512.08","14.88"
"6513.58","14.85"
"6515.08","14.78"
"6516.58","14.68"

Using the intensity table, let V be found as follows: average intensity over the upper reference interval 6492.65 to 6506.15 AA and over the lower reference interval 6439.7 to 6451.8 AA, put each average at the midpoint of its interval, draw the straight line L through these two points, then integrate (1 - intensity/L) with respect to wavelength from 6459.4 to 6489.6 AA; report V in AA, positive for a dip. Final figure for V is -0.3 AA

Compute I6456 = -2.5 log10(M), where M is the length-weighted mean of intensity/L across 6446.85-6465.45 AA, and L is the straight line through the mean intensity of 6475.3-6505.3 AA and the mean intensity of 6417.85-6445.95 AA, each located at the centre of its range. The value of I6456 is 0.01 mag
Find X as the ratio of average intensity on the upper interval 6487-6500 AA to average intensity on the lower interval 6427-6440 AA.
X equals 0.97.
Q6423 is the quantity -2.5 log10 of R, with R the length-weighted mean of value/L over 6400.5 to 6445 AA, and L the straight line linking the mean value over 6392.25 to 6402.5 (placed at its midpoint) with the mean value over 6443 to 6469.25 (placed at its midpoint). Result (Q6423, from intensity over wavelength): -0.009 mag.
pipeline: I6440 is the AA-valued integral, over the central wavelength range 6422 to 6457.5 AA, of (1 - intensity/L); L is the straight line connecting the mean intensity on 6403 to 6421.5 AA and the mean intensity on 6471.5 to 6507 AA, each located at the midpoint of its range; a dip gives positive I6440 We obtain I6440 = 0.3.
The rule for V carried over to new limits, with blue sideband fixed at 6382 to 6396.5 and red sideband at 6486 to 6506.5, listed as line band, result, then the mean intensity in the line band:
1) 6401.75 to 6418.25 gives -0.3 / 15.3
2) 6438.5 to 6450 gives -0.1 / 14.9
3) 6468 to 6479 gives -0.1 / 14.8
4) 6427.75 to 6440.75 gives -0.1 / 15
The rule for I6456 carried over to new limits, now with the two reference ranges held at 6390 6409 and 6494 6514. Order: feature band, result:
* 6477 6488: -0.01 mag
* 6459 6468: 0.00 mag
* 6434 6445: 0.00 mag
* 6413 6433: 0.00 mag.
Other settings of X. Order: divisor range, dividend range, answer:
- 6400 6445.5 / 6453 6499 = 0.98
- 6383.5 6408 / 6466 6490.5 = 0.98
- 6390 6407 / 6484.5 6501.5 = 0.96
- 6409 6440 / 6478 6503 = 0.97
